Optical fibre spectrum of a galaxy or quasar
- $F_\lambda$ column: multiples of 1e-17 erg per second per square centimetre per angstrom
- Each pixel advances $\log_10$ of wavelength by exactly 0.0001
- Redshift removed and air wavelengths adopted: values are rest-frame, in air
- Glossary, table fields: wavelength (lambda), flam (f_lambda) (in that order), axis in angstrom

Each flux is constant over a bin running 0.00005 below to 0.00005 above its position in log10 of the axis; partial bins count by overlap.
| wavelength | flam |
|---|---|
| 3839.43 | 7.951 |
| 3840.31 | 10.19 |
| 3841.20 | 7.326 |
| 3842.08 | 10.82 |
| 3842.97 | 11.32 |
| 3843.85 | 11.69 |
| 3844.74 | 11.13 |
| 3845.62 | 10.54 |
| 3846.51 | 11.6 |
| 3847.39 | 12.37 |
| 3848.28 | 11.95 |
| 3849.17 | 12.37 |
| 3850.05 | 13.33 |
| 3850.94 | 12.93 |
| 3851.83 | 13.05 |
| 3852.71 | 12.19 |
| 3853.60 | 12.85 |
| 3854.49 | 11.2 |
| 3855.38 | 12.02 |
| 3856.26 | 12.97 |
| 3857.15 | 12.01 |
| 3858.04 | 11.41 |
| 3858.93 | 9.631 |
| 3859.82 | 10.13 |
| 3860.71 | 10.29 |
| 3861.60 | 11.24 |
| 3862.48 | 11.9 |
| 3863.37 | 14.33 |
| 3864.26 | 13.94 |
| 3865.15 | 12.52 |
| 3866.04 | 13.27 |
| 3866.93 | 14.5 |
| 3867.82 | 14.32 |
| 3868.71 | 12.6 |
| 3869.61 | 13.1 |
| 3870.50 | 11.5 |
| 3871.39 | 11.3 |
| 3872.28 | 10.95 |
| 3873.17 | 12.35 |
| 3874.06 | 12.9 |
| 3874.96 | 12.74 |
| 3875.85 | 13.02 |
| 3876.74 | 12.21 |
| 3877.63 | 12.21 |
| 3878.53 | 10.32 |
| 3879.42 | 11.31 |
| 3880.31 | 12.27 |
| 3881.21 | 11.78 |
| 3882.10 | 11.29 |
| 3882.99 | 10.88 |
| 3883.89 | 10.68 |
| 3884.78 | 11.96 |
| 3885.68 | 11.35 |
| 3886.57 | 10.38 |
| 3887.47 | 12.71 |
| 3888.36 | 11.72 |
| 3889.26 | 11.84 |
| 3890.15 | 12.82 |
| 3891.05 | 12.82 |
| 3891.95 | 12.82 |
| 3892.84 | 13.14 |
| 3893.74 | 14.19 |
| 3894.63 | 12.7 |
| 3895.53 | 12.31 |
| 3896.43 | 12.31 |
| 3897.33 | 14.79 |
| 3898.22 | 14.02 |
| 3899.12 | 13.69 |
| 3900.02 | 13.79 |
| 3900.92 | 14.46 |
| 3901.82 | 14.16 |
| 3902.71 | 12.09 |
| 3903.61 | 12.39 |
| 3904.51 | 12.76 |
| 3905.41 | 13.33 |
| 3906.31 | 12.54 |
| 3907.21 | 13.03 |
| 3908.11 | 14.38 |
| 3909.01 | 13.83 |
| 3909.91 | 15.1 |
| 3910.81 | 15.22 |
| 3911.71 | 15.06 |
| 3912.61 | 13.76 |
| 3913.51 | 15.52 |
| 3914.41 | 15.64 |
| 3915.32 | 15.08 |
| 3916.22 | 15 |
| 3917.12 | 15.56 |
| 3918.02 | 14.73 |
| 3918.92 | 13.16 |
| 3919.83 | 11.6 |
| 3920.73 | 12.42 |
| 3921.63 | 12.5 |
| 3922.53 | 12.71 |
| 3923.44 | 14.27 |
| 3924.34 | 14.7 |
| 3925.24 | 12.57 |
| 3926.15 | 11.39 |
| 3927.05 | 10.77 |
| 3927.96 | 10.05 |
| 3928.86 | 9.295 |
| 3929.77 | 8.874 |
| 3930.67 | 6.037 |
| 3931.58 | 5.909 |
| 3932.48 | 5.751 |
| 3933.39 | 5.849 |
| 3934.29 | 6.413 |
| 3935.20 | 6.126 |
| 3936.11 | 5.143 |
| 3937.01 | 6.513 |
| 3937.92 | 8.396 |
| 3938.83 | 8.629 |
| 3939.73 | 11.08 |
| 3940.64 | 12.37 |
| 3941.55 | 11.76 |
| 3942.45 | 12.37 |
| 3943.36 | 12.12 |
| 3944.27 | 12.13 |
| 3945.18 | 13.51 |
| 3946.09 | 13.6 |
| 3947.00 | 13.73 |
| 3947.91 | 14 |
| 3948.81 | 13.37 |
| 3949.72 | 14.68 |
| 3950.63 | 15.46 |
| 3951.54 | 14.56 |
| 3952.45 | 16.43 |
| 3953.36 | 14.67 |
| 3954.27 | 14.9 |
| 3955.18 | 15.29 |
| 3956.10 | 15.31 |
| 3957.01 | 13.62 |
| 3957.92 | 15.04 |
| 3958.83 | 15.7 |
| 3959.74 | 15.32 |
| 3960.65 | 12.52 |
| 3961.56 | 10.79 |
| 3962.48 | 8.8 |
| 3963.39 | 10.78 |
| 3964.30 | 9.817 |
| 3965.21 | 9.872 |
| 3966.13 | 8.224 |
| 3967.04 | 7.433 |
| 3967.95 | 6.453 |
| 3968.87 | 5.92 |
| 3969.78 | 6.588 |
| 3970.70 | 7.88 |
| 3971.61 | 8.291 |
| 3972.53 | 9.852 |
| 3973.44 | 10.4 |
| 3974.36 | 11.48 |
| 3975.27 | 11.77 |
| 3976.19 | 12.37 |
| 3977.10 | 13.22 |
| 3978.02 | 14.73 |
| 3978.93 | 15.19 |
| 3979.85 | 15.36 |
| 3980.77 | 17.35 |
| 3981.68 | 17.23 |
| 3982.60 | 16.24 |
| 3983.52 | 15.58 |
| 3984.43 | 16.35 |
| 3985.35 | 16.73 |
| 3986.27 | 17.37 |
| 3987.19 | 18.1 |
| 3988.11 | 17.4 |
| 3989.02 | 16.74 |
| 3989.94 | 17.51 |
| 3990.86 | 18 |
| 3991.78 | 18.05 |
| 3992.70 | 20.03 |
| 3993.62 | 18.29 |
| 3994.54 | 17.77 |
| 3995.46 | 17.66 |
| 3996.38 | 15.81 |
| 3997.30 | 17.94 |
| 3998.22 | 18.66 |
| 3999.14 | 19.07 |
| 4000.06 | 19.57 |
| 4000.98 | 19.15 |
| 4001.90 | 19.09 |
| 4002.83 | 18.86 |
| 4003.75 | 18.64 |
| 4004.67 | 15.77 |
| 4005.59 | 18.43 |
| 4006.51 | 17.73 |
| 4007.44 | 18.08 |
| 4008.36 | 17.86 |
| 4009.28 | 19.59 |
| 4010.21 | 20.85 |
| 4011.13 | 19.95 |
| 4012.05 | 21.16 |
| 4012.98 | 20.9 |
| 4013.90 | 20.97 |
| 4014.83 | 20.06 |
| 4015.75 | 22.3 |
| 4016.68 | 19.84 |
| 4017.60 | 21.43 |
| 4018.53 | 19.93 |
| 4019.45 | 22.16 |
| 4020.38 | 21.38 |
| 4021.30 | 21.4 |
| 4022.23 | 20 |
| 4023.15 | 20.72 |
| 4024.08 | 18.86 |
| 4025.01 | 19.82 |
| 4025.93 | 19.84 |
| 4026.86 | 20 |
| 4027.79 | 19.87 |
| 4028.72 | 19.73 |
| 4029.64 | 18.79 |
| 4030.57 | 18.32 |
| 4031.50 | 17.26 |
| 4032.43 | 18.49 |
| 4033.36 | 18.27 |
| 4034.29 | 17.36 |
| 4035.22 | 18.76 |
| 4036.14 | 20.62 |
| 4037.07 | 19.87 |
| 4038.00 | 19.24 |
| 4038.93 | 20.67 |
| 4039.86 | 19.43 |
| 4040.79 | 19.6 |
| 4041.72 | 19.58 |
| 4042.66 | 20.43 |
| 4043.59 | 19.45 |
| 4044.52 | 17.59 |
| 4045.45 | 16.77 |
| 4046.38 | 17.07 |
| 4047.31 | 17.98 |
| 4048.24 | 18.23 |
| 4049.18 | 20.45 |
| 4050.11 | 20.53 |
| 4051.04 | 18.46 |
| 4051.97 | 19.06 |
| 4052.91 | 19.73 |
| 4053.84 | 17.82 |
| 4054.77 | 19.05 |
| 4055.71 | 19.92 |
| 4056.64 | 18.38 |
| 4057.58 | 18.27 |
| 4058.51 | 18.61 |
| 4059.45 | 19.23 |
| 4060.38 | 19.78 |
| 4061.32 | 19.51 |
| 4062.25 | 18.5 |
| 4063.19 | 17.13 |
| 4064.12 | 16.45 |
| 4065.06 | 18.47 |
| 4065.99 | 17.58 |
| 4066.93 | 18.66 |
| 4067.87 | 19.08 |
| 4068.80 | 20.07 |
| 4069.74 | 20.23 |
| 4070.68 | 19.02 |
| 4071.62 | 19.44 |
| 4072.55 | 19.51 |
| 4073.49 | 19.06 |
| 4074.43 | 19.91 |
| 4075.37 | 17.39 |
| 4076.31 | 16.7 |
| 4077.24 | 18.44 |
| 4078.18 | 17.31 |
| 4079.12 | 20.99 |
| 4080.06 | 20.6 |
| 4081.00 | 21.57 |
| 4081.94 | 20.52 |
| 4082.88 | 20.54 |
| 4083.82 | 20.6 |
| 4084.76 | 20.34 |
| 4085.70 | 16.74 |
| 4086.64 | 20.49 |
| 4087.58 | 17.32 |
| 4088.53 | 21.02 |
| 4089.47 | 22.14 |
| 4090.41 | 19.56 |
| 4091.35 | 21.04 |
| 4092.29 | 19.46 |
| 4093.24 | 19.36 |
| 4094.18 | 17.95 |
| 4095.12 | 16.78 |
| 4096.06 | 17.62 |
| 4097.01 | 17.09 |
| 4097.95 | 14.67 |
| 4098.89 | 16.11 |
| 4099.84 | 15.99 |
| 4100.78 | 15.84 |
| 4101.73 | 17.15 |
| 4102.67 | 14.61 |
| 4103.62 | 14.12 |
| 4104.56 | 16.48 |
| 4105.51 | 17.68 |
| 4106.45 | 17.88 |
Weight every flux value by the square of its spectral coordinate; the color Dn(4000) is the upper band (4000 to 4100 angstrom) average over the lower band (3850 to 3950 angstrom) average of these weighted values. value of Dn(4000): 1.70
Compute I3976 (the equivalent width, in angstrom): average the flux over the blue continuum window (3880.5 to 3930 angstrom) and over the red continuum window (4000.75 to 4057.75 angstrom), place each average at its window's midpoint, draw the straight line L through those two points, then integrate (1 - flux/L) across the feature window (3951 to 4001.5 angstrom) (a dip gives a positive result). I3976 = 7.3 angstrom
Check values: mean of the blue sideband 13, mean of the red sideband 19.4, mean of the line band 14.3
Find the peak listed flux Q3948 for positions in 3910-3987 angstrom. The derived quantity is 17.37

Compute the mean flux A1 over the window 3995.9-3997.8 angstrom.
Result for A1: 16.9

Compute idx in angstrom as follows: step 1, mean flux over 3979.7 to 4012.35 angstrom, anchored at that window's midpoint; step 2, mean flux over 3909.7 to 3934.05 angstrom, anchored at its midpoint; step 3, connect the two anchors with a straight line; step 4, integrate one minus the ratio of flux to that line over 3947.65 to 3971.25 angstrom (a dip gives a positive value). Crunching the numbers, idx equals 4.6 angstrom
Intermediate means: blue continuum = 12.1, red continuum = 18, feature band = 12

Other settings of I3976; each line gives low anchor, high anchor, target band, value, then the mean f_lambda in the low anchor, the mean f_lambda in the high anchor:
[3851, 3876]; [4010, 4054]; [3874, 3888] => 1.4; 12.3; 19.6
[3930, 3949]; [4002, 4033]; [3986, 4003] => -1.5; 9.7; 19.7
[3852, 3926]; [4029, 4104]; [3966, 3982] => 4.7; 12.8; 18.7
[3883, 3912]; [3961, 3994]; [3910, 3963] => 3.6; 13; 13.2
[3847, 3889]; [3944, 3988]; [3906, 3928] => -2.0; 12.1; 13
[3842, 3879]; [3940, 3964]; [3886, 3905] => -0.4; 12.1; 13.5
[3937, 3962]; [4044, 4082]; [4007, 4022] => -3.7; 13.3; 18.8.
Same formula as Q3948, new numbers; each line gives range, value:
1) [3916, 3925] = 15.56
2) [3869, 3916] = 15.64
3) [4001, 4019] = 22.3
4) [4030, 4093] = 22.14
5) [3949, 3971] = 16.43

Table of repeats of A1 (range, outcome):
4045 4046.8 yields 16.9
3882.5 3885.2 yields 11.2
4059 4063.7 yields 18.8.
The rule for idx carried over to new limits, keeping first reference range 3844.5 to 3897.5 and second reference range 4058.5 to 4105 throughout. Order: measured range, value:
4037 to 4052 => -1.4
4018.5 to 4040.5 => -3.5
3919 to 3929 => 1.2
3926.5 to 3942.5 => 6.6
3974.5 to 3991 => -0.3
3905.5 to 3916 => -0.8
